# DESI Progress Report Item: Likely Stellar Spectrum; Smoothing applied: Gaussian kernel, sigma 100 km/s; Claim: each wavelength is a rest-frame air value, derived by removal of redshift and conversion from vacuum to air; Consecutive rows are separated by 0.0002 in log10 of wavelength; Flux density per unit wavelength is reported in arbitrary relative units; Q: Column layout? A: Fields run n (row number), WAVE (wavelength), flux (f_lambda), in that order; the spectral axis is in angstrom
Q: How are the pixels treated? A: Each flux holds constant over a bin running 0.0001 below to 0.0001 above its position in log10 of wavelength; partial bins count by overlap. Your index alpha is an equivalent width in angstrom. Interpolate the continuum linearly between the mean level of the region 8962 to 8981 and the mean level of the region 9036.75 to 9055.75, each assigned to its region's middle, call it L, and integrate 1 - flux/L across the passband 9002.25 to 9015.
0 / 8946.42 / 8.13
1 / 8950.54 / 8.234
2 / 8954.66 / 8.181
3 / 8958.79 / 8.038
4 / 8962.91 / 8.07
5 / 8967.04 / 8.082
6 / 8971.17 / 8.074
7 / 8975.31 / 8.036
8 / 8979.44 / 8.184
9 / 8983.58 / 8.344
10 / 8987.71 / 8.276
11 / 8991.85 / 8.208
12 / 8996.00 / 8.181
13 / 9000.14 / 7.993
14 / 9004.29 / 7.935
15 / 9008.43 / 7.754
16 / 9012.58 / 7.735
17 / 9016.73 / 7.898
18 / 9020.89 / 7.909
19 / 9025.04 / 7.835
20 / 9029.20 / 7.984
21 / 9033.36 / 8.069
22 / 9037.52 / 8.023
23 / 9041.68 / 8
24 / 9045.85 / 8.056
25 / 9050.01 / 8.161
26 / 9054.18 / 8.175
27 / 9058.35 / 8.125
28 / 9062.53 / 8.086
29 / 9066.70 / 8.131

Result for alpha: 0.4 angstrom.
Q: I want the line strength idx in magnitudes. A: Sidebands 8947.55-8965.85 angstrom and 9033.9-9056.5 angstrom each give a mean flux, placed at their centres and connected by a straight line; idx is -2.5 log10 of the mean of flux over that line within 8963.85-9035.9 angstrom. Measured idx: 0.01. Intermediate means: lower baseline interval 8.13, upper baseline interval 8.08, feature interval 8.03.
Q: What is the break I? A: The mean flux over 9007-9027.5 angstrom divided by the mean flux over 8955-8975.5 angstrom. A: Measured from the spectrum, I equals 0.97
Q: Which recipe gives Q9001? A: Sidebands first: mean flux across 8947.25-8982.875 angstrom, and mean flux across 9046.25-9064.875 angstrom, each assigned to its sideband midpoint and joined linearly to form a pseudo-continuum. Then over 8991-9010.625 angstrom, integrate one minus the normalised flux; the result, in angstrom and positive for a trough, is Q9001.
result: 0.3 angstrom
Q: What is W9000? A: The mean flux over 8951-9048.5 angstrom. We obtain 8.04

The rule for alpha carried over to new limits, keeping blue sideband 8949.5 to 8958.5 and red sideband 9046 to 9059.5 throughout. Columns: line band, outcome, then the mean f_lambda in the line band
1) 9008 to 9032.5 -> 0.9 angstrom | 7.87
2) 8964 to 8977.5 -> 0.2 angstrom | 8.06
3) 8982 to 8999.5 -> -0.1 angstrom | 8.23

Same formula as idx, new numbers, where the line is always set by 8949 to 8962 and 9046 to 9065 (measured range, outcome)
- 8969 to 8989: -0.01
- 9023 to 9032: 0.03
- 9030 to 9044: 0.01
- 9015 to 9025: 0.03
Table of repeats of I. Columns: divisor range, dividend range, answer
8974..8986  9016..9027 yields 0.96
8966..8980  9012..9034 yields 0.98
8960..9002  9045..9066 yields 1.00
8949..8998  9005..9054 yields 0.98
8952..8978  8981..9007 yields 1.01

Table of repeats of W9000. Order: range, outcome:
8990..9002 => 8.13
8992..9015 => 7.94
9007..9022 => 7.82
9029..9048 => 8.03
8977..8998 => 8.24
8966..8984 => 8.13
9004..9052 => 7.95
